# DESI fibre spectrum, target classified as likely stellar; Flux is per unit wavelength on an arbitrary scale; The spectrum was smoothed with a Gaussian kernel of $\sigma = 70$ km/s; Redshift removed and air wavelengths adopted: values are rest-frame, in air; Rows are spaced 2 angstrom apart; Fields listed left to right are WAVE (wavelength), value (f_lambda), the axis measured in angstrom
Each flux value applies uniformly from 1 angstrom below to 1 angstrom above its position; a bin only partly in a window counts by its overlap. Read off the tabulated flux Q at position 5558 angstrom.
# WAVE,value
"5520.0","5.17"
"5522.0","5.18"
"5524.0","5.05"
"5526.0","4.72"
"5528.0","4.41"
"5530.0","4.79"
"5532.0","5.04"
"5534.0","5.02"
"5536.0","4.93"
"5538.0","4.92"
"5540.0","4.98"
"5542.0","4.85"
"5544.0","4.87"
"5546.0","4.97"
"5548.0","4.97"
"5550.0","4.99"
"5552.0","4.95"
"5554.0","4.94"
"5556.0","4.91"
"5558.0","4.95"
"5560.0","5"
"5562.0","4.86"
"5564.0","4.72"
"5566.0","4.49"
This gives 4.95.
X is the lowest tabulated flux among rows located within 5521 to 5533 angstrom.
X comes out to 4.41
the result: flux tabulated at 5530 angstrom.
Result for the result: 4.79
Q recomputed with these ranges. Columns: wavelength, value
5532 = 5.04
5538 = 4.92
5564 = 4.72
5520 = 5.17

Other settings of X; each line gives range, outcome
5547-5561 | 4.91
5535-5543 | 4.85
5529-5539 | 4.79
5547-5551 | 4.97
